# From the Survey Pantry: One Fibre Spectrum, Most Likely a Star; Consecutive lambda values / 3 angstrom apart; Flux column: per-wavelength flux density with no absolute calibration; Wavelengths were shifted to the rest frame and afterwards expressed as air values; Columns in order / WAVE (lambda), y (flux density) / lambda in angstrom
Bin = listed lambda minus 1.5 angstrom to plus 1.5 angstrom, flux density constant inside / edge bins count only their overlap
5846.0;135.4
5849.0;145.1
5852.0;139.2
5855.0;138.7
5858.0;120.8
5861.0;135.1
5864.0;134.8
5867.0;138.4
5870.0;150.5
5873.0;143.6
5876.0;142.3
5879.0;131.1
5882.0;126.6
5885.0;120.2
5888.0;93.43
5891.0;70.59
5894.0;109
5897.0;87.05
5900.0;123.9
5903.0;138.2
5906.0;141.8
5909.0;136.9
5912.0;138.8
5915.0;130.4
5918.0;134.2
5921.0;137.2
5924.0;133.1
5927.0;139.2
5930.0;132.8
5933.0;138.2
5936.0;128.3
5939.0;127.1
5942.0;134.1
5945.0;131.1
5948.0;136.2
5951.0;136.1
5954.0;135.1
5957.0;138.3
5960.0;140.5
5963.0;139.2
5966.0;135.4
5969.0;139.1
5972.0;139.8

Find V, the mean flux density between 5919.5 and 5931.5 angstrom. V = 136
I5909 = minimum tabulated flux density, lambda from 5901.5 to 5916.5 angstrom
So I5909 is 130.4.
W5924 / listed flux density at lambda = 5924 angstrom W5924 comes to 133.1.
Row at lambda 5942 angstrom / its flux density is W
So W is 134.1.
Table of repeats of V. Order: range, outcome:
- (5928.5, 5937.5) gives 133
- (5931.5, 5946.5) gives 132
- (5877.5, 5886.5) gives 126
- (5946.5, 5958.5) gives 136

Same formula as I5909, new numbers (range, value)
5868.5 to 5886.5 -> 120.2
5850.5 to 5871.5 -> 120.8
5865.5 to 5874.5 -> 138.4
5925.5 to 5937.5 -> 128.3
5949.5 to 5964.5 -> 135.1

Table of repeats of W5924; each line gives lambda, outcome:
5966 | 135.4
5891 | 70.59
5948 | 136.2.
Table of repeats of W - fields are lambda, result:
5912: 138.8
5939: 127.1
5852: 139.2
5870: 150.5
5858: 120.8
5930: 132.8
